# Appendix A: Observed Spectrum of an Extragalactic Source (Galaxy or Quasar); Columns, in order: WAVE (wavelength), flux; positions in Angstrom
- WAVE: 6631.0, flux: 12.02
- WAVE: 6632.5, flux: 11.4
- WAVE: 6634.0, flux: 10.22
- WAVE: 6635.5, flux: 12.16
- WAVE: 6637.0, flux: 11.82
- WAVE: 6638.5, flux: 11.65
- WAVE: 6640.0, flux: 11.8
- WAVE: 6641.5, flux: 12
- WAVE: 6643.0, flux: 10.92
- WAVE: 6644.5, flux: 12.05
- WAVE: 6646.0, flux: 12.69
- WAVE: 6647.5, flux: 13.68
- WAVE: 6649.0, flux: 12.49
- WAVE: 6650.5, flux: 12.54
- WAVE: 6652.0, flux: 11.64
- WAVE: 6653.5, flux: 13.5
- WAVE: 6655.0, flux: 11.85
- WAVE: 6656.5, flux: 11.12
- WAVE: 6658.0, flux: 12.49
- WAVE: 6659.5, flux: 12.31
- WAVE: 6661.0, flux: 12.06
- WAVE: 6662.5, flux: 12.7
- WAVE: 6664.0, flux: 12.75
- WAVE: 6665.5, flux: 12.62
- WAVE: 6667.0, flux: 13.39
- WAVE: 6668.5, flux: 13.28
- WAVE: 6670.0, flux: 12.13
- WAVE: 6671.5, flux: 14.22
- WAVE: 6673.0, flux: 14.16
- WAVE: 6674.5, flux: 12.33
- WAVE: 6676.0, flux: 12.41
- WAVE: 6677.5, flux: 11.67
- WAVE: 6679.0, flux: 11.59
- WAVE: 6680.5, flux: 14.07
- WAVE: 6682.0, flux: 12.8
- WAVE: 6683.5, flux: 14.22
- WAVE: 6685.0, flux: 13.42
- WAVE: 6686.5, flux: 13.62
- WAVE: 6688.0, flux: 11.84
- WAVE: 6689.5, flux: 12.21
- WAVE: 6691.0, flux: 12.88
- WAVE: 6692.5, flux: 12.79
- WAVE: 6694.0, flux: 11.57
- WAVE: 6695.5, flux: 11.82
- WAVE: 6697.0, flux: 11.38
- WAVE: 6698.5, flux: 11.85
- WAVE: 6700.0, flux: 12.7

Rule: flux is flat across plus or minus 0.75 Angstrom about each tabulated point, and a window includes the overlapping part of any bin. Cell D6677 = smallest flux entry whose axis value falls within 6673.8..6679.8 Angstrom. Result 11.59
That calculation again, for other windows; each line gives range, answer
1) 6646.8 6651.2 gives 12.49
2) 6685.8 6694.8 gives 11.57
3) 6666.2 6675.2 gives 12.13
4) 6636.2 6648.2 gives 10.92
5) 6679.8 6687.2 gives 12.8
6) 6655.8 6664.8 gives 11.12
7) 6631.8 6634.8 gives 10.22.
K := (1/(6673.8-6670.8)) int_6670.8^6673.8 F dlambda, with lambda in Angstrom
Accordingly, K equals 14.2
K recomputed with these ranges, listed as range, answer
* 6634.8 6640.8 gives 11.9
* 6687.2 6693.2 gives 12.4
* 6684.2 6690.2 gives 12.8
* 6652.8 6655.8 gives 12.6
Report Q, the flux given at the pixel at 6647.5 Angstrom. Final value 13.68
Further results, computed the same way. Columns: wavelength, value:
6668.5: 13.28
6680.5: 14.07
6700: 12.7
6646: 12.69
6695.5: 11.82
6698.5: 11.85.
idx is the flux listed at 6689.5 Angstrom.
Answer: 12.21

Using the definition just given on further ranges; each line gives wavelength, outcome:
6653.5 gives 13.5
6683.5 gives 14.22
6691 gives 12.88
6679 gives 11.59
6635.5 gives 12.16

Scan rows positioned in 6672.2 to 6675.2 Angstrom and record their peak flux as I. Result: 14.16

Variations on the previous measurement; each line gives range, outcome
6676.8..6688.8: 14.22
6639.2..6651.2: 13.68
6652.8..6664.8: 13.5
